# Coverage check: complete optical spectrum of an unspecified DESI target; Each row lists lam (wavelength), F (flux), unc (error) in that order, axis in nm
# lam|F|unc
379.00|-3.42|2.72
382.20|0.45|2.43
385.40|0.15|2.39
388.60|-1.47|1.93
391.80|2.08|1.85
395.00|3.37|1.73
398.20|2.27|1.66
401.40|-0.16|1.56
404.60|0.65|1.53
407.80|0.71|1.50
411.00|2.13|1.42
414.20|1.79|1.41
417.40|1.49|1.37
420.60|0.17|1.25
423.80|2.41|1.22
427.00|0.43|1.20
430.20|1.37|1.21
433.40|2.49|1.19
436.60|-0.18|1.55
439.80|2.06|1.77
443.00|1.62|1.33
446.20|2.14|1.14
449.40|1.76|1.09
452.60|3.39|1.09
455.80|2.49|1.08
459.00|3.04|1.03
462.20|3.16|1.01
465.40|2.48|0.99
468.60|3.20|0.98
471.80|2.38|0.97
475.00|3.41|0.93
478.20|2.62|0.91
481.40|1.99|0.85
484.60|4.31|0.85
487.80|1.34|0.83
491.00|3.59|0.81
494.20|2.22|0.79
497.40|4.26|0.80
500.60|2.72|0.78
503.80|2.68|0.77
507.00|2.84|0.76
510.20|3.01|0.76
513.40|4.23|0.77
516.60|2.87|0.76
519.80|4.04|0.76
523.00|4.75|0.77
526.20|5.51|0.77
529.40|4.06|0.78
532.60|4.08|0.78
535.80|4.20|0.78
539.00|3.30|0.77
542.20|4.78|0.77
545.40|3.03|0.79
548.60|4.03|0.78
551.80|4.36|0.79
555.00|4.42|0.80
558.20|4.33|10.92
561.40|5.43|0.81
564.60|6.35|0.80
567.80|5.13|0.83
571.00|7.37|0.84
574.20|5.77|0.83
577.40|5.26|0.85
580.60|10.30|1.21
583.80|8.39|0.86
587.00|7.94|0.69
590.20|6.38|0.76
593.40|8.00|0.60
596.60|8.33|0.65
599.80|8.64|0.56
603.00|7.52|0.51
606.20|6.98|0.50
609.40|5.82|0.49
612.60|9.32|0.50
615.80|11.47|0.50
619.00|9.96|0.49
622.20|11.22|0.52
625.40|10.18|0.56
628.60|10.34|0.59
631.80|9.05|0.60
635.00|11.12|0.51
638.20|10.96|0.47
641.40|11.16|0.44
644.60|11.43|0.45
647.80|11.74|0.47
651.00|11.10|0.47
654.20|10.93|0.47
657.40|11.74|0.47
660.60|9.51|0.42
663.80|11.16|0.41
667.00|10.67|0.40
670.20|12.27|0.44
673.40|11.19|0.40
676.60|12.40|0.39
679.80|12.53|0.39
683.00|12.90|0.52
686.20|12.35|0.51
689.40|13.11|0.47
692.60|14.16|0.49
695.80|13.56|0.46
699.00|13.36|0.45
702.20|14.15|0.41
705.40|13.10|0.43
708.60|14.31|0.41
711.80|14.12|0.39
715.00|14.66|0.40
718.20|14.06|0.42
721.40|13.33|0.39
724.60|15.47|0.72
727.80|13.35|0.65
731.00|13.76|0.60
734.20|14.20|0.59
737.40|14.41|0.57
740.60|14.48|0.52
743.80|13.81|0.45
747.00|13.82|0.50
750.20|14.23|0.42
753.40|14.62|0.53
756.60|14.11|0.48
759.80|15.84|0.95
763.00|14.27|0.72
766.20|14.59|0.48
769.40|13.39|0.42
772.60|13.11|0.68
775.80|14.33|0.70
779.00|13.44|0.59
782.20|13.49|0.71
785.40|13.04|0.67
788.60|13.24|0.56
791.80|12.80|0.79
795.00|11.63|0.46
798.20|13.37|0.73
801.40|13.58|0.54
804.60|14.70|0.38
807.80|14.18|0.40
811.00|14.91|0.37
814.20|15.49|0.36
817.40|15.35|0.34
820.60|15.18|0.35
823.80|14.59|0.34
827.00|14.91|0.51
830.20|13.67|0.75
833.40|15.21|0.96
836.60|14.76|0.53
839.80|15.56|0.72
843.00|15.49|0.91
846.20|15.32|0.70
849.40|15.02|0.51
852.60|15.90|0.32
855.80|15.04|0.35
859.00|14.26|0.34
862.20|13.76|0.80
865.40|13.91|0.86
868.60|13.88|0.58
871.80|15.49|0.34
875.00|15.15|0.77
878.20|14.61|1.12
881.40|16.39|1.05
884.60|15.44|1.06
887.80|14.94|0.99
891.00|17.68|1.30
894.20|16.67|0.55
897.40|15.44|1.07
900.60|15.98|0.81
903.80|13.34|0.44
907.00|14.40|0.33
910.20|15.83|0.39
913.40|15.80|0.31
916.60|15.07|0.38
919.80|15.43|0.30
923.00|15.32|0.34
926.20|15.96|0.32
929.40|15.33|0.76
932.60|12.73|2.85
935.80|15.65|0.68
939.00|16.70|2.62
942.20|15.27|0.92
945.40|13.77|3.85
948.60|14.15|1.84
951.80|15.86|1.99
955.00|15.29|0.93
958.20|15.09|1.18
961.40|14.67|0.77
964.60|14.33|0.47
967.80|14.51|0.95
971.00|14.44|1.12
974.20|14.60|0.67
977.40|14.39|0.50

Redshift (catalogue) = 0.54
